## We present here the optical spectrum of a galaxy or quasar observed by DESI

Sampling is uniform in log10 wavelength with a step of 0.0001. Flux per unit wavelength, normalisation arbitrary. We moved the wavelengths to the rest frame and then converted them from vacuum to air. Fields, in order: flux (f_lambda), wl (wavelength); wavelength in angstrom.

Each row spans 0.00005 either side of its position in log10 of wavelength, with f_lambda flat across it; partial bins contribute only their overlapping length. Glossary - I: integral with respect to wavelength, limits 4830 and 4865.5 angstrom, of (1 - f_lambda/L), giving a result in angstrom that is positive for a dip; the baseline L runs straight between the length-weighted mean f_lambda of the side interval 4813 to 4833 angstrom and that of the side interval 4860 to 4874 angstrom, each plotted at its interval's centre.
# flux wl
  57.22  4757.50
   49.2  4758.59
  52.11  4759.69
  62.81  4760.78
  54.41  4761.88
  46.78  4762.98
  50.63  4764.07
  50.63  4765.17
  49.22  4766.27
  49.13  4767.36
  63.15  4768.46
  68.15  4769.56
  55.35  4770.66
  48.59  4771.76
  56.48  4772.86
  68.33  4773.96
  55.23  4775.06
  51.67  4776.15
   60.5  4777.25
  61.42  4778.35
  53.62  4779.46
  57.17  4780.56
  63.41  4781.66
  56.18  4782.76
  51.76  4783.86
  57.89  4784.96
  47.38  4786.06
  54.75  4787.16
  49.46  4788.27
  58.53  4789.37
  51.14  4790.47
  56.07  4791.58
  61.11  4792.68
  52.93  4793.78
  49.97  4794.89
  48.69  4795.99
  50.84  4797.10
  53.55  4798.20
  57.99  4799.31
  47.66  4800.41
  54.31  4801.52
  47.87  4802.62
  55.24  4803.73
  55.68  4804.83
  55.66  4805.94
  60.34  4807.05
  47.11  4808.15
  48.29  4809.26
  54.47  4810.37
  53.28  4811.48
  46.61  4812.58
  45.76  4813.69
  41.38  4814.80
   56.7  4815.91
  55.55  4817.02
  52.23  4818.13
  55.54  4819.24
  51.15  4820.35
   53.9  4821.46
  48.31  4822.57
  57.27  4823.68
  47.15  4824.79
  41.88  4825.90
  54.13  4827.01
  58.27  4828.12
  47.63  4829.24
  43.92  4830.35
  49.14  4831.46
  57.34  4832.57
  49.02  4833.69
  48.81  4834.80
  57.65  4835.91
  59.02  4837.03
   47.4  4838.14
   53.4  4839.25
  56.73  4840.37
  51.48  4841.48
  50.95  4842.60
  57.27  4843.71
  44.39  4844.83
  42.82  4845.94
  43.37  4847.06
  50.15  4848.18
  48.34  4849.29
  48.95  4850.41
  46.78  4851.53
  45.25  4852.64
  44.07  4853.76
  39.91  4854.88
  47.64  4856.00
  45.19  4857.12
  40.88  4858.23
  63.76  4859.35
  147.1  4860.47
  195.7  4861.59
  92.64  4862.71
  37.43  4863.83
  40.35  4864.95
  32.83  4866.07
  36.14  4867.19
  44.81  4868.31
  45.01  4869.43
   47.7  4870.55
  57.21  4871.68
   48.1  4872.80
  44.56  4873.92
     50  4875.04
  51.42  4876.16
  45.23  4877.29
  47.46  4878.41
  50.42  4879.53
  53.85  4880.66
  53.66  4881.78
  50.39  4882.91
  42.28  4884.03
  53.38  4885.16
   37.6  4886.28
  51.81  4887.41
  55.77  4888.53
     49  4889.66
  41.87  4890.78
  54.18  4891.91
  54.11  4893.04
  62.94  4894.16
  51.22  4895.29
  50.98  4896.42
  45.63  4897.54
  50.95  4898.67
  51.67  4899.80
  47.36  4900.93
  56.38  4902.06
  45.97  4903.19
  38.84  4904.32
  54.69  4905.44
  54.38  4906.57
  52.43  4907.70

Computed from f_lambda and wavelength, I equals 1.5 angstrom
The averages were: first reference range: 50.9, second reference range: 67.1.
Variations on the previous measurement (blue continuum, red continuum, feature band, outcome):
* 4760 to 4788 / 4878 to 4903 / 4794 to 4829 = 1.4 angstrom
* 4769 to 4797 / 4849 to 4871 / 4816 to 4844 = 2.9 angstrom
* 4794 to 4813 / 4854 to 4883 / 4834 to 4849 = 1.3 angstrom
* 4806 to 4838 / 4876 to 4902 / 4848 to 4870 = -3.9 angstrom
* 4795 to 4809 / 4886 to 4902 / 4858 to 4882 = -4.4 angstrom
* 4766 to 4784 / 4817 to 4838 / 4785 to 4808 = 0.7 angstrom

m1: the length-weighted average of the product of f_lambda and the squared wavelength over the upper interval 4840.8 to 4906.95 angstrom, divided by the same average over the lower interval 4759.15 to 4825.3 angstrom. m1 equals 1.02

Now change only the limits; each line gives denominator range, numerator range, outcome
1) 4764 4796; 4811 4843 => 0.95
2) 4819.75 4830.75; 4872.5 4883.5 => 1.00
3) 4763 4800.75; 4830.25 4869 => 1.05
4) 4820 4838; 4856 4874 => 1.26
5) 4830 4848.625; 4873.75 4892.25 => 0.98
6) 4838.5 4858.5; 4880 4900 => 1.08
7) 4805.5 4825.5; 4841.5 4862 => 1.18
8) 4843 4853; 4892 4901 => 1.12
